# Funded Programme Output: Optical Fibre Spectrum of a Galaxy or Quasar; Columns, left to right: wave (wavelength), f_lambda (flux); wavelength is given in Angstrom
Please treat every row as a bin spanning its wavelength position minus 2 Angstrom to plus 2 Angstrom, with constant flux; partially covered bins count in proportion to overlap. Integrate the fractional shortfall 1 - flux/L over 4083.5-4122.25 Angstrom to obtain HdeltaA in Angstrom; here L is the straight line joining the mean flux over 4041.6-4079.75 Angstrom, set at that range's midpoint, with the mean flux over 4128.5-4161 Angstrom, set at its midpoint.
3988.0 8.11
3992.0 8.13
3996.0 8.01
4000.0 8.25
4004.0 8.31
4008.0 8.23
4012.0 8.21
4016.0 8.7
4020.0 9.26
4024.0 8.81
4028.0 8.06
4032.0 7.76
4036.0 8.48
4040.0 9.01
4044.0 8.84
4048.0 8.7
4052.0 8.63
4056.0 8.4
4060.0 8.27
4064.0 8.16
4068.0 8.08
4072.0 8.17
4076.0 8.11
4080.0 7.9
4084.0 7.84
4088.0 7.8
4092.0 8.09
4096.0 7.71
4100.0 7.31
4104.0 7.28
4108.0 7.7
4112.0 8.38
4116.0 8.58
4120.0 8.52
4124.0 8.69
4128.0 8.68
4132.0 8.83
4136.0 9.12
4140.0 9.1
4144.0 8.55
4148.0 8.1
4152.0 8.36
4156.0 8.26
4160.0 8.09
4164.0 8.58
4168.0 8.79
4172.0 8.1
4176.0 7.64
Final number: 2.5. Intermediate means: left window 8.36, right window 8.57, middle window 7.93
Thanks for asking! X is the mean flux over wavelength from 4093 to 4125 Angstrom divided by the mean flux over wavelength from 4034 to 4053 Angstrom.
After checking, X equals 0.9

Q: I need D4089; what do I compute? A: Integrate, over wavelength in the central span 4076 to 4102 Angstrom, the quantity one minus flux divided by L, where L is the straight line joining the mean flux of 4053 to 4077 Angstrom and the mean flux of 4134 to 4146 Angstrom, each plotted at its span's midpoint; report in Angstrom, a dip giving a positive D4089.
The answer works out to 2.0 Angstrom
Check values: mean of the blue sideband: 8.22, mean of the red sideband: 8.92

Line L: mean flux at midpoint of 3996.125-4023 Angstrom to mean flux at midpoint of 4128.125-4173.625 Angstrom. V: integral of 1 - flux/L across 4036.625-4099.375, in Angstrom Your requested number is 1.99 Angstrom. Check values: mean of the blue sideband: 8.47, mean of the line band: 8.23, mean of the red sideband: 8.54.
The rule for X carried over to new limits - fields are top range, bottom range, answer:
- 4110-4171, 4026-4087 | 1.03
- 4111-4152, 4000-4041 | 1.02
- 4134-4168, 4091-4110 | 1.12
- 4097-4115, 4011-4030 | 0.89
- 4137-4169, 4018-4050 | 0.99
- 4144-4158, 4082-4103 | 1.07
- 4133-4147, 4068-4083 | 1.10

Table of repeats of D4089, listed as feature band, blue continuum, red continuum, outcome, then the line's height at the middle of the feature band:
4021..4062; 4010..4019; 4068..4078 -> -0.80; 8.35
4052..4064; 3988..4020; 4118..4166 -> 0.09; 8.42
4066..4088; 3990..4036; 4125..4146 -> 1.55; 8.61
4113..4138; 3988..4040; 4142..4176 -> -1.20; 8.32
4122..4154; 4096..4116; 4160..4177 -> -2.58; 8.03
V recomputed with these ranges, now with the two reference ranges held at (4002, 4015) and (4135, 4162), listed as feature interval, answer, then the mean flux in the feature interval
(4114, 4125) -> -0.18 Angstrom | 8.59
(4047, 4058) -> -0.29 Angstrom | 8.57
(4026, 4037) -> 0.33 Angstrom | 8.07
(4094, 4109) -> 1.66 Angstrom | 7.49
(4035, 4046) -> -0.62 Angstrom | 8.8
